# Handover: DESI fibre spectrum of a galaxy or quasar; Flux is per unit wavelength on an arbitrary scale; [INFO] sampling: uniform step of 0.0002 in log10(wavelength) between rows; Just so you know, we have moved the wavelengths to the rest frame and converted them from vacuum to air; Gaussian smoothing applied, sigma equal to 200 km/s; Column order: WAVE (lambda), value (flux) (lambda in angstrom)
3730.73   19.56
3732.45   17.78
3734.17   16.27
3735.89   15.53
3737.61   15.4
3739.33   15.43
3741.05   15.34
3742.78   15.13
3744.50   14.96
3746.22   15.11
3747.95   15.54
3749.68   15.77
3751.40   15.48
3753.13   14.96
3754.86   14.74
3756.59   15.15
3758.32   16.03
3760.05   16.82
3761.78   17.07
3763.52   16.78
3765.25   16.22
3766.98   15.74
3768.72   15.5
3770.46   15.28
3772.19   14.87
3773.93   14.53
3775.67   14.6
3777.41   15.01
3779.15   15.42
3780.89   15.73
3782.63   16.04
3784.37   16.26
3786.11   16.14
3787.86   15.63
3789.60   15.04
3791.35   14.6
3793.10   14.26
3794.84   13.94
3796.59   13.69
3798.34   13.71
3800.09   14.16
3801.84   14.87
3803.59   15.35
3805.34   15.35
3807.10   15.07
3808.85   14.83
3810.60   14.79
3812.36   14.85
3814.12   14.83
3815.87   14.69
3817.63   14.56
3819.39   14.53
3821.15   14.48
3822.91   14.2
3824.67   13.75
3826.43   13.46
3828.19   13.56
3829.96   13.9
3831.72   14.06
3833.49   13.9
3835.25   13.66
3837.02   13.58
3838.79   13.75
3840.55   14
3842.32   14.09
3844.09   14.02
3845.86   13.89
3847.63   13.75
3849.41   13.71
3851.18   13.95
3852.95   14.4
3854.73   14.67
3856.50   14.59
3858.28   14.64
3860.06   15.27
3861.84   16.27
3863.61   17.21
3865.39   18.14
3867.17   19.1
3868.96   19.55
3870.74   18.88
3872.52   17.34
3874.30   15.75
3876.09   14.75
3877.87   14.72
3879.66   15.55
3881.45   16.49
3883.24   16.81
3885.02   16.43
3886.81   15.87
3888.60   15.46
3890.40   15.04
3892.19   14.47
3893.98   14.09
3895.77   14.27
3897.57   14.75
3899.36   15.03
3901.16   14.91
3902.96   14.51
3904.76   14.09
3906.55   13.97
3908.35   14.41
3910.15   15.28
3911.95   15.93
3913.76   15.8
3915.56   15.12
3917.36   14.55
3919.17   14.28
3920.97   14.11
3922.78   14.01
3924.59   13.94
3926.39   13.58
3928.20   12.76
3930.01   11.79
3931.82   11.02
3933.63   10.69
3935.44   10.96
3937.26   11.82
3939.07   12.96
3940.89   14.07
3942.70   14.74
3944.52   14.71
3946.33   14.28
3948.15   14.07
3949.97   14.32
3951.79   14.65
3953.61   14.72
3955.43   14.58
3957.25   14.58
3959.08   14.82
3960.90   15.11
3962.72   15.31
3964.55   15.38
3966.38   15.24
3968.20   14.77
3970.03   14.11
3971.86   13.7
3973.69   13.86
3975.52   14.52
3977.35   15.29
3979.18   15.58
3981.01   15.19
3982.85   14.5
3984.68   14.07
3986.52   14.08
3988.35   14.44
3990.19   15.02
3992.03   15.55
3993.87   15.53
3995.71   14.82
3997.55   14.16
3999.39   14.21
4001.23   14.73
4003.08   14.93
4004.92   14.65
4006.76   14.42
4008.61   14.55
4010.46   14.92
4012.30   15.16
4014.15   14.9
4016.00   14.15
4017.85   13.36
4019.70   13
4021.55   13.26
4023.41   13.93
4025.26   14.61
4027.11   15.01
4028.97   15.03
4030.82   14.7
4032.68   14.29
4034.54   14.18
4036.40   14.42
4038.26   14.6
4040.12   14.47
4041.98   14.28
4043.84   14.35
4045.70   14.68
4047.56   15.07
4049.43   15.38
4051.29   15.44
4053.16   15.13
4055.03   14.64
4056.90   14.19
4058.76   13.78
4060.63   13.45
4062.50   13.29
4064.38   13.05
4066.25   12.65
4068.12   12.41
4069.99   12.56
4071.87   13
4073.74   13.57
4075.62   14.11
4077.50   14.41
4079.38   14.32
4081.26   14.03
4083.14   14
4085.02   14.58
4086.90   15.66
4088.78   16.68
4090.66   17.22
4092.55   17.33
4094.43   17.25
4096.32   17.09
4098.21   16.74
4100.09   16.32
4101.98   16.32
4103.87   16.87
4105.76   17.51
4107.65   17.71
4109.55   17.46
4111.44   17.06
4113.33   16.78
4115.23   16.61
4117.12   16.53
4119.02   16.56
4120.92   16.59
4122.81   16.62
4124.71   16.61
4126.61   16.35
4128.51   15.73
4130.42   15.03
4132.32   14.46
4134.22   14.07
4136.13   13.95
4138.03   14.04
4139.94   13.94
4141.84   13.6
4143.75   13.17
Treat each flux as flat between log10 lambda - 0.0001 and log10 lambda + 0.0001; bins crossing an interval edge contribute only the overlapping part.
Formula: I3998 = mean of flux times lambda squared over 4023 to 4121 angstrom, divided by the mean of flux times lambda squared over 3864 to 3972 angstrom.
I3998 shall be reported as 1.11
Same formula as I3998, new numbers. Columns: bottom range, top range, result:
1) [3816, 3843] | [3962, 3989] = 1.13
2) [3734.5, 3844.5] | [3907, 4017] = 1.05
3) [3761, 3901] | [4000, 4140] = 1.12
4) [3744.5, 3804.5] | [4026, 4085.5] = 1.07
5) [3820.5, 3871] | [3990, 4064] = 1.07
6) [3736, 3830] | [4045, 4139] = 1.19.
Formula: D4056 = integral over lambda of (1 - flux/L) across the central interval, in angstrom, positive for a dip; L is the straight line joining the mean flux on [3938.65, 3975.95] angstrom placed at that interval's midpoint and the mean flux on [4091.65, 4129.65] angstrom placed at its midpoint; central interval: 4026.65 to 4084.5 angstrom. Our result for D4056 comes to 6.6 angstrom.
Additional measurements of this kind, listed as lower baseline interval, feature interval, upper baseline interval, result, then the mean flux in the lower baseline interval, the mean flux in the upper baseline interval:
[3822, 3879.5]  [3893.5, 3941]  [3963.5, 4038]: 3.3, 15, 14.6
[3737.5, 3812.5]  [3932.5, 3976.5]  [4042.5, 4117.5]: 3.4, 15.3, 15.2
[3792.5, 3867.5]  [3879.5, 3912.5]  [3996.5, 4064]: -1.3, 14.6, 14.4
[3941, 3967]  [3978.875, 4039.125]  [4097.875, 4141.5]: 2.5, 14.7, 16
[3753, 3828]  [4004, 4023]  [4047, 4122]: 1.3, 15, 15.3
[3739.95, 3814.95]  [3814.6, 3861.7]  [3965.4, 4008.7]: 2.9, 15.2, 14.7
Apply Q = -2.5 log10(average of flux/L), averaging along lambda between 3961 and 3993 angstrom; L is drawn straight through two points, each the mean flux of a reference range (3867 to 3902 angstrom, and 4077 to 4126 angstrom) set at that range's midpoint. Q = 0.09 mag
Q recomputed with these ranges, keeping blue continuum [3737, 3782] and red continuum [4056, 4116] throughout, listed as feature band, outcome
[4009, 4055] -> 0.057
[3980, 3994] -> 0.041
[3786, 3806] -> 0.057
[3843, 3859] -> 0.092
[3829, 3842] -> 0.118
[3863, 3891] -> -0.088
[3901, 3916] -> 0.036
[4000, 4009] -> 0.048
